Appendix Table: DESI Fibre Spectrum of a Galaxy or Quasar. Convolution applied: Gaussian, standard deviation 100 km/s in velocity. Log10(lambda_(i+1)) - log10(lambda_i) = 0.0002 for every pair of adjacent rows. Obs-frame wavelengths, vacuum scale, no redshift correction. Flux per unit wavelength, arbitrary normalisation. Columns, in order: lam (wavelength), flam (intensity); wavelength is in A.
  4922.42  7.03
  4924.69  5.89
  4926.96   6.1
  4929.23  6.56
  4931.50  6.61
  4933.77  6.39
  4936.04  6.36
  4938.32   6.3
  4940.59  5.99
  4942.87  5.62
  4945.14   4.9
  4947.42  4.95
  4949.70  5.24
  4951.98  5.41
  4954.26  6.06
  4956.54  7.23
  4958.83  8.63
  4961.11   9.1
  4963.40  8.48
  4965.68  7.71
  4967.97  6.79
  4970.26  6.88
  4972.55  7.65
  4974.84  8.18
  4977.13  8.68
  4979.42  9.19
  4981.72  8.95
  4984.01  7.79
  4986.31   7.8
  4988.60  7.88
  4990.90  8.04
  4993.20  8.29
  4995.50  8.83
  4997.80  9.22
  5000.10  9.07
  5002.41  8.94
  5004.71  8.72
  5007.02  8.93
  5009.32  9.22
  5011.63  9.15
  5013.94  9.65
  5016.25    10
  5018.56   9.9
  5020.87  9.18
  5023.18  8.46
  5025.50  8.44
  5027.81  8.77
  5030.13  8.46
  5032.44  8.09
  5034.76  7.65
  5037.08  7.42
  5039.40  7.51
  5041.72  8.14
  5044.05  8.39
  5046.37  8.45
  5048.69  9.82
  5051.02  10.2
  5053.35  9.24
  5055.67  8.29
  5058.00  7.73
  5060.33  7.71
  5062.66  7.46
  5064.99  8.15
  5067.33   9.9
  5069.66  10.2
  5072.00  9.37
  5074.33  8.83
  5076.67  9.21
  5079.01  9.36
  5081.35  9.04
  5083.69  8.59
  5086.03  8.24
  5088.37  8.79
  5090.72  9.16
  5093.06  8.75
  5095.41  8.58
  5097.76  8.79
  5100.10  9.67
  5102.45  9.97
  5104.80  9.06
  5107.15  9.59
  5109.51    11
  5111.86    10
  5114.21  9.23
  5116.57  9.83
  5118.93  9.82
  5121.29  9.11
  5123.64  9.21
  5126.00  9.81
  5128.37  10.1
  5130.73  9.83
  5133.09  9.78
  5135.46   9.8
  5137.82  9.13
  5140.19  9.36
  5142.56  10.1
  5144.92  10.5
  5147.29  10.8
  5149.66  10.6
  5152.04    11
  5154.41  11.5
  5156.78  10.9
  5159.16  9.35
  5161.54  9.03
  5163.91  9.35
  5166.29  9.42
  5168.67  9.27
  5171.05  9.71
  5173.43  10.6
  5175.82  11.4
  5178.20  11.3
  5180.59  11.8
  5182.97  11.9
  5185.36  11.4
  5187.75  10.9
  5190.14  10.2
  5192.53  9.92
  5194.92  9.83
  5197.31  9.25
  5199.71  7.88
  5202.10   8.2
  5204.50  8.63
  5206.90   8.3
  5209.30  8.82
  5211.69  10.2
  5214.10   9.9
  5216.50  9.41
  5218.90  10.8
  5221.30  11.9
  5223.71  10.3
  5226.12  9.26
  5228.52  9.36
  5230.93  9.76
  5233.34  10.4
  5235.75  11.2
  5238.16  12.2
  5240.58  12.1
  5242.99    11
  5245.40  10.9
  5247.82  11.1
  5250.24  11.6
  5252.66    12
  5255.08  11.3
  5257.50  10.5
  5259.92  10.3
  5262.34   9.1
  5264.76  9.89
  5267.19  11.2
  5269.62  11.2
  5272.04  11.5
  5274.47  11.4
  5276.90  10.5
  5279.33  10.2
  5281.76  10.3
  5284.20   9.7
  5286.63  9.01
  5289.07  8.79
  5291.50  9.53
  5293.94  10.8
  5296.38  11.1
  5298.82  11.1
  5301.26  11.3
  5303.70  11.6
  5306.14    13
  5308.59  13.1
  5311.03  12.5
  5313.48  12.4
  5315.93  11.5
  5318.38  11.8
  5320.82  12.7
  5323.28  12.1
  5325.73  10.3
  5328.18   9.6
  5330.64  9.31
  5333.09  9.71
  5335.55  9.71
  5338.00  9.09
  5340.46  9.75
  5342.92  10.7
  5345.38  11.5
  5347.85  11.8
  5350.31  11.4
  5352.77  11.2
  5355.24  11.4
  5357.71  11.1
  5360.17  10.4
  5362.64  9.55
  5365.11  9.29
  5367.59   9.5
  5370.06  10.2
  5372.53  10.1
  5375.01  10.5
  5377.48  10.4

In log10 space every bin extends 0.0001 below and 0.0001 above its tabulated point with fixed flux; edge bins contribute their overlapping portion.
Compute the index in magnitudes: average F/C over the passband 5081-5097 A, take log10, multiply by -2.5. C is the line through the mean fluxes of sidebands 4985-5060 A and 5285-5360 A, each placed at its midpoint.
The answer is 0.06 mag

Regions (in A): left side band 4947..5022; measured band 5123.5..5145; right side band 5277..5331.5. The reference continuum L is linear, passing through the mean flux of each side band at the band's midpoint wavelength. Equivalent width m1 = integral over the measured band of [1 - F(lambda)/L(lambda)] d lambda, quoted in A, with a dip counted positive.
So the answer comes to -0.5 A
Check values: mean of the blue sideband 8.21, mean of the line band 9.75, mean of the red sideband 11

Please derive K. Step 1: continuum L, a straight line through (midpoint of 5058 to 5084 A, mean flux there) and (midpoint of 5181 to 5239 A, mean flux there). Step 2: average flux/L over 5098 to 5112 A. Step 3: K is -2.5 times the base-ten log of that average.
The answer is -0.08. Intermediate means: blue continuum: 8.85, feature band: 9.8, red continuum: 10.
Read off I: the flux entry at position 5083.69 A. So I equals 8.59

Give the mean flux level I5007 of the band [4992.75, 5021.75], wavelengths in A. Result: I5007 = 9.18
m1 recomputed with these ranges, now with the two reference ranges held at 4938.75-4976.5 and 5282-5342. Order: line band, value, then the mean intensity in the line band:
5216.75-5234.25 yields -0.7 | 10.2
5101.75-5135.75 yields -4.4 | 9.74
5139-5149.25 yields -1.5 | 10.2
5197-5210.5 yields 1.6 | 8.47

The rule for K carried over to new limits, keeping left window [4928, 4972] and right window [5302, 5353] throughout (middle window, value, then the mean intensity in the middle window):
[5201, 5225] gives 0.017 mag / 9.65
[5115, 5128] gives -0.106 mag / 9.57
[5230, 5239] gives -0.085 mag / 10.9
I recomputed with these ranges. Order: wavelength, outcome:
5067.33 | 9.9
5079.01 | 9.36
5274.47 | 11.4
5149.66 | 10.6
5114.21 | 9.23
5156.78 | 10.9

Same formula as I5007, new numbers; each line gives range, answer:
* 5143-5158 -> 10.8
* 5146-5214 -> 10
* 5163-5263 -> 10.3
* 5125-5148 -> 9.9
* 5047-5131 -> 9.2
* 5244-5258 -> 11.3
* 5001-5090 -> 8.78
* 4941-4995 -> 7.37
